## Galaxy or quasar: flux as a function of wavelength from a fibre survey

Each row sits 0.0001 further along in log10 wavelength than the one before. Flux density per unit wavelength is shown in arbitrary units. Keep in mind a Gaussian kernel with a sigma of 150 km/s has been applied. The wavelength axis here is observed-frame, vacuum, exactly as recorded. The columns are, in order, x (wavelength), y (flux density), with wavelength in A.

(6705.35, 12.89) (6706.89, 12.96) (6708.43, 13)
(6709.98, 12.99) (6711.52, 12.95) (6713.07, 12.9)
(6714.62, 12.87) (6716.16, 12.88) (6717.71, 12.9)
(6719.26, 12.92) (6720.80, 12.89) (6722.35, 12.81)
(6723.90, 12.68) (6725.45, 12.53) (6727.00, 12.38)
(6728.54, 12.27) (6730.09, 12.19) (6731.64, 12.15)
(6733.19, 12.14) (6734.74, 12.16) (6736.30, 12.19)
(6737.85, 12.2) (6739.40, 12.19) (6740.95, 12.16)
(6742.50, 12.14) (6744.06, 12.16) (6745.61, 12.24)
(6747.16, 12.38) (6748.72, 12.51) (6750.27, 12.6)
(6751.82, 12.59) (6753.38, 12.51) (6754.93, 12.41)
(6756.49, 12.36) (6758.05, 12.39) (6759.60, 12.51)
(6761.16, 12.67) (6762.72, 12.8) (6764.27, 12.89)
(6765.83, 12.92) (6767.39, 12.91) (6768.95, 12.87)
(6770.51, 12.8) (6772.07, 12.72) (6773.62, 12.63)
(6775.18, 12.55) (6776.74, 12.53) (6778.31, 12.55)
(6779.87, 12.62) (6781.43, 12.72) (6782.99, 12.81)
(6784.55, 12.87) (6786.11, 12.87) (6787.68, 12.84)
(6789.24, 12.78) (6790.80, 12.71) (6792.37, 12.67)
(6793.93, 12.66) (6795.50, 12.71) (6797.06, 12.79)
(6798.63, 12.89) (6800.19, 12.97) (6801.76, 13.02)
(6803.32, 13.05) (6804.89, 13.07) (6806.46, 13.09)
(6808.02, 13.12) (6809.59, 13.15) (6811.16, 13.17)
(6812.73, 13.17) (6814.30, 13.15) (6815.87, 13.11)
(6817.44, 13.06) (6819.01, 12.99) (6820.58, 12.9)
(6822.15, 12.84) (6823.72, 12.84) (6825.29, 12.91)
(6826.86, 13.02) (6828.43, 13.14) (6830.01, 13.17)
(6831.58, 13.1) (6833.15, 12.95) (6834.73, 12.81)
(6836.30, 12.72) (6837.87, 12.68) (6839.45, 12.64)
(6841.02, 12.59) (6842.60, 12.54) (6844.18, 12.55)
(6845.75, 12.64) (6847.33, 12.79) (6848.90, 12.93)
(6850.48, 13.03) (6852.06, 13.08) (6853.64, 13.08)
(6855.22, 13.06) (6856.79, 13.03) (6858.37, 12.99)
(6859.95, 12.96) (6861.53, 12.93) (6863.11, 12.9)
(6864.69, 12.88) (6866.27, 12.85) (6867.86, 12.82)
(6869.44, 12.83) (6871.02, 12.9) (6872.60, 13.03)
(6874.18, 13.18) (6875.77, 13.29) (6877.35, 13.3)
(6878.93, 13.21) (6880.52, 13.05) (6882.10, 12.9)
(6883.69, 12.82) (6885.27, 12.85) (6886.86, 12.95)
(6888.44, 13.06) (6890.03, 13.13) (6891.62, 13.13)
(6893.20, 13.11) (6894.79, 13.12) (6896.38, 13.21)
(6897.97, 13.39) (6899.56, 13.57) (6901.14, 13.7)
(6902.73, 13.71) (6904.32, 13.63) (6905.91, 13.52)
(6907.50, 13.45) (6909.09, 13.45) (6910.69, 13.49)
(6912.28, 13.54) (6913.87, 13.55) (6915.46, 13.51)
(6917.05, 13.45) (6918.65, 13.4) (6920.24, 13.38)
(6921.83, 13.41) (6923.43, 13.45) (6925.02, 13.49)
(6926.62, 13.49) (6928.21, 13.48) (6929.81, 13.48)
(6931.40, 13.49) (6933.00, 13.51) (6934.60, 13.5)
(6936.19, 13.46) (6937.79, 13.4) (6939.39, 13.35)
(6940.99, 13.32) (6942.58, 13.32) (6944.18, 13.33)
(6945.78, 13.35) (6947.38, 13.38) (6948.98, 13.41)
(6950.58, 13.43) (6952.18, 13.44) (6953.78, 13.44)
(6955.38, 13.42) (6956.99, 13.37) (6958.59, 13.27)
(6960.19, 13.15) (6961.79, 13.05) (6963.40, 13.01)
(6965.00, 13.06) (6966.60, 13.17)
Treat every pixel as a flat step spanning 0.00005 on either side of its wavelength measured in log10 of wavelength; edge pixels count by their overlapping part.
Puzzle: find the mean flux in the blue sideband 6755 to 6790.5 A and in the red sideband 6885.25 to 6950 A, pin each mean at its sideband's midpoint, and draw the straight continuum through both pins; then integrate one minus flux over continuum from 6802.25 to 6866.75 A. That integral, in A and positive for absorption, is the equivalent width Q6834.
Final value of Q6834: 0.3 A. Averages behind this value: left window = 12.7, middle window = 12.9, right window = 13.4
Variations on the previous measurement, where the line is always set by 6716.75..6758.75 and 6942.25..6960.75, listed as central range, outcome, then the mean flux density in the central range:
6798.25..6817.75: -0.55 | 13.1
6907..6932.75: -0.49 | 13.5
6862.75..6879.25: -0.02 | 13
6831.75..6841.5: 0.07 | 12.8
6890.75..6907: -0.35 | 13.4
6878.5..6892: 0.07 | 13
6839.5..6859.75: 0.08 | 12.9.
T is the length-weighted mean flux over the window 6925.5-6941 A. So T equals 13.4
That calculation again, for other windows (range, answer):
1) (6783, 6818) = 12.9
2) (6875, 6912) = 13.3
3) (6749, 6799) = 12.7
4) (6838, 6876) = 12.9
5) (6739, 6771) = 12.5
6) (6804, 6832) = 13.1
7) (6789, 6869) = 12.9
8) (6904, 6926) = 13.5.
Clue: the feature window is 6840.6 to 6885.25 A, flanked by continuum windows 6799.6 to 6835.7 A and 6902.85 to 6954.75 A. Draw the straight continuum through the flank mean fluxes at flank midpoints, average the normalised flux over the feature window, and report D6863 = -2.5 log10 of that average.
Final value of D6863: 0.022 mag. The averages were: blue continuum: 13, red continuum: 13.5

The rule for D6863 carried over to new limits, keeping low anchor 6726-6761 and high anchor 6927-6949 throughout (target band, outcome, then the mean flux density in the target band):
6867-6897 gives 0.00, 13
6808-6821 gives -0.03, 13.1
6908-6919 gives -0.02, 13.5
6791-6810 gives -0.02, 12.9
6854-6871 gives 0.01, 12.9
